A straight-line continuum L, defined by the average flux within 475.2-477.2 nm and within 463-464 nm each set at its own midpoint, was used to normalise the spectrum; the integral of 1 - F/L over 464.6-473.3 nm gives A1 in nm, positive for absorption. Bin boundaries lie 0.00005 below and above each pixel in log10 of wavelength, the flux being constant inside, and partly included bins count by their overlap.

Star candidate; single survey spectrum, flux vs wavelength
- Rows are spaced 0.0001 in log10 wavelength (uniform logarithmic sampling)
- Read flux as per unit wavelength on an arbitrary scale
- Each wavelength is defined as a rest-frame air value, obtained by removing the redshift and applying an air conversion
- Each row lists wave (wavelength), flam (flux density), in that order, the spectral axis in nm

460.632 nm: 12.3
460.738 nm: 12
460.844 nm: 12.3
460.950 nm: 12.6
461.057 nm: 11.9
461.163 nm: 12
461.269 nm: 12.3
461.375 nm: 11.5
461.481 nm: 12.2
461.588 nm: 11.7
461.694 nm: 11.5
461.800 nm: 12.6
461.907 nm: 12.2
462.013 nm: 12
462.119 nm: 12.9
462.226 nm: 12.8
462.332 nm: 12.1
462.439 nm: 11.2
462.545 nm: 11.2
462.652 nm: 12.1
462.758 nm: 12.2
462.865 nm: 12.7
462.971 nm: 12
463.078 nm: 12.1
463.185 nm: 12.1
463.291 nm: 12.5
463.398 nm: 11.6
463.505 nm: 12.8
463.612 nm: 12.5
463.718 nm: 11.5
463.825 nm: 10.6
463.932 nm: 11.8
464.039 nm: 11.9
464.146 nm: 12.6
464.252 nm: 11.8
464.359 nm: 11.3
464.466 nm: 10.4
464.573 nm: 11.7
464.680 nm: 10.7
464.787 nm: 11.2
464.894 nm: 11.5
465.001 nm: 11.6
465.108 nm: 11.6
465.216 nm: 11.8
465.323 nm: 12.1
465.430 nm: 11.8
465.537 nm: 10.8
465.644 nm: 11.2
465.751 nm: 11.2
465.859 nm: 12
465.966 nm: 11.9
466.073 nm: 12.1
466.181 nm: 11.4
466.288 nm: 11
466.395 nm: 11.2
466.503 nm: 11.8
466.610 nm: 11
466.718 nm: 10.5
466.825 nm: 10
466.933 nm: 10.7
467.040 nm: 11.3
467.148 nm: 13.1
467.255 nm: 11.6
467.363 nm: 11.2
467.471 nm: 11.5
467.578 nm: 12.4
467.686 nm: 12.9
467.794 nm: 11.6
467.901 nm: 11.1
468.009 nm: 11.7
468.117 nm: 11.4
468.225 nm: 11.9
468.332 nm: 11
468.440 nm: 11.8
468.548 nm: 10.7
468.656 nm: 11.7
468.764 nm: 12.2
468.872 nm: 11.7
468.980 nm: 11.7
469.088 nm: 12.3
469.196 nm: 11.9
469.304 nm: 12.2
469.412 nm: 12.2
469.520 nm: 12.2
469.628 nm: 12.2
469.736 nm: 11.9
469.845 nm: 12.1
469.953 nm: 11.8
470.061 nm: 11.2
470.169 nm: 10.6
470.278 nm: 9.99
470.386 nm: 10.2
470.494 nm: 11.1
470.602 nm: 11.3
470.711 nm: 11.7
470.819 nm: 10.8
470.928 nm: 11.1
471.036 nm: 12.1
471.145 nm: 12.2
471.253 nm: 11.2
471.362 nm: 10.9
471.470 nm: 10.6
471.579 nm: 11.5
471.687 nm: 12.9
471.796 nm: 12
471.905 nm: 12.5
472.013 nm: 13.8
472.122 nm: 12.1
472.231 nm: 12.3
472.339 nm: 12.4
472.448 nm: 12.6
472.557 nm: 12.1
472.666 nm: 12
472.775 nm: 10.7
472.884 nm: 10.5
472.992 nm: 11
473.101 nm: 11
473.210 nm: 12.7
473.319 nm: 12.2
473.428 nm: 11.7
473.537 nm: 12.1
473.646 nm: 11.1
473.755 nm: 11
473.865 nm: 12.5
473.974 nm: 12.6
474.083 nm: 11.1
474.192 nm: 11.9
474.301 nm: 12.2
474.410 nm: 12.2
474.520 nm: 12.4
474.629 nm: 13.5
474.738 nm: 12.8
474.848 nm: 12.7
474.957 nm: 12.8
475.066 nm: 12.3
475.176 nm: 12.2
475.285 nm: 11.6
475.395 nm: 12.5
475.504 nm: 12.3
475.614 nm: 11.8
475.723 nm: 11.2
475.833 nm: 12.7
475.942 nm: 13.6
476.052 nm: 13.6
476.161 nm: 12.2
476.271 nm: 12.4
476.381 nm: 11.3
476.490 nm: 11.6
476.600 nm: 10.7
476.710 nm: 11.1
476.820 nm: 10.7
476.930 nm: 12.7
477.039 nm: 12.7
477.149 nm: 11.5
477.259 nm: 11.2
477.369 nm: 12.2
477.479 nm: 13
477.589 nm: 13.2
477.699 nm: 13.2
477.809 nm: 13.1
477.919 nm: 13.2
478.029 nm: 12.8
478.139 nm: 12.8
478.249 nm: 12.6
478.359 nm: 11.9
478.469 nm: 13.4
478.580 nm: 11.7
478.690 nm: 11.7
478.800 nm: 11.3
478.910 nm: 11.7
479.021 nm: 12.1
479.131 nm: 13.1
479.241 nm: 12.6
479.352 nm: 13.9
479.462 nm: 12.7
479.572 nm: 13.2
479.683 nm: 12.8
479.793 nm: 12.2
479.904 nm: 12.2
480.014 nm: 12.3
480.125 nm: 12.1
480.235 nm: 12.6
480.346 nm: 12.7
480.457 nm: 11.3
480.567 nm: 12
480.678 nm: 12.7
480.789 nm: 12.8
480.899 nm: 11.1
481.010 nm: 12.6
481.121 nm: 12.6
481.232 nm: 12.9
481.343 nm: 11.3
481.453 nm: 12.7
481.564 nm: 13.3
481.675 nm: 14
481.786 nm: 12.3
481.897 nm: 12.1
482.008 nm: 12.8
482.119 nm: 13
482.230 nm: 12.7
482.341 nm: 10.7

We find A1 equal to 0.27 nm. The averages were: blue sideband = 11.9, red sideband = 12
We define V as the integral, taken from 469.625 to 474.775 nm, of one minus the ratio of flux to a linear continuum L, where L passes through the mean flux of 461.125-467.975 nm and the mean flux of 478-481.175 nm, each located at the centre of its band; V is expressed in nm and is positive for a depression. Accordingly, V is 0.13 nm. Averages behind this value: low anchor 11.7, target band 11.8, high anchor 12.4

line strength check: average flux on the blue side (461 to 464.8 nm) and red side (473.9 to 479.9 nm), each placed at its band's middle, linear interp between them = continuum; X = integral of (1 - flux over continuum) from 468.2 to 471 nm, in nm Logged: 0.14 nm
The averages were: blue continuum 11.9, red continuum 12.3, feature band 11.5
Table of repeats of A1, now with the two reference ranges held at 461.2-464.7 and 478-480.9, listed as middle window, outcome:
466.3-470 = 0.13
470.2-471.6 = 0.12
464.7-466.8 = 0.10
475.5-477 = 0.04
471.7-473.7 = 0.04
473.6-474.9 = 0.01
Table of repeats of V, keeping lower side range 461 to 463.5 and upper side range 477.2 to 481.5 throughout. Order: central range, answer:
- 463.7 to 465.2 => 0.083 nm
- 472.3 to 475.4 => 0.081 nm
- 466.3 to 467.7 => 0.087 nm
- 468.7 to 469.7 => 0.014 nm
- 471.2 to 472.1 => 0.025 nm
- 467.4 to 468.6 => 0.056 nm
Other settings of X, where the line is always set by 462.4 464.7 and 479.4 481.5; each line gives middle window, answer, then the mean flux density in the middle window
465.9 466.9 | 0.06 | 11.2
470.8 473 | 0.05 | 11.8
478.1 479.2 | 0.01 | 12.2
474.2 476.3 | -0.05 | 12.5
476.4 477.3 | 0.05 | 11.5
